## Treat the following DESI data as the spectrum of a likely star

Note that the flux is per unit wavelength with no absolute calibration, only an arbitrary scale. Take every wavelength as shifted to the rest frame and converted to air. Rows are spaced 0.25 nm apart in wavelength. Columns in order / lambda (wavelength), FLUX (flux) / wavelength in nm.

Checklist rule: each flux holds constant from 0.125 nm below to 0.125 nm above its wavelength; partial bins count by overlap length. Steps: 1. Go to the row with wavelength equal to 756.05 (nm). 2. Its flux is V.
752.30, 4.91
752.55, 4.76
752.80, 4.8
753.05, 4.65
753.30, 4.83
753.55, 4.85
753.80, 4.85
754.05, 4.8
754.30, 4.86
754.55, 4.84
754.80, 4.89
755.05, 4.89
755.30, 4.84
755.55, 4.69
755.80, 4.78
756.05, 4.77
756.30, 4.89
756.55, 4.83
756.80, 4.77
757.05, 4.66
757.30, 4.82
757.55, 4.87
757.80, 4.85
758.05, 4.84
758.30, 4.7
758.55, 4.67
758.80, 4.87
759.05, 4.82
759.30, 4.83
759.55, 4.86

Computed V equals 4.77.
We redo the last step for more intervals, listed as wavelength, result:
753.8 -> 4.85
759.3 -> 4.83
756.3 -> 4.89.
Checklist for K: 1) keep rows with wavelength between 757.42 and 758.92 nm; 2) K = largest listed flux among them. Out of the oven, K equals 4.87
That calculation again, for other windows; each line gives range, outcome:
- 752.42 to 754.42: 4.86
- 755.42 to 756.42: 4.89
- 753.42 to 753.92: 4.85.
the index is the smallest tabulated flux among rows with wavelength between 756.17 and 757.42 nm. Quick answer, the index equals 4.66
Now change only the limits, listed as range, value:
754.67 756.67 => 4.69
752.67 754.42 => 4.65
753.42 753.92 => 4.85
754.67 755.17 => 4.89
